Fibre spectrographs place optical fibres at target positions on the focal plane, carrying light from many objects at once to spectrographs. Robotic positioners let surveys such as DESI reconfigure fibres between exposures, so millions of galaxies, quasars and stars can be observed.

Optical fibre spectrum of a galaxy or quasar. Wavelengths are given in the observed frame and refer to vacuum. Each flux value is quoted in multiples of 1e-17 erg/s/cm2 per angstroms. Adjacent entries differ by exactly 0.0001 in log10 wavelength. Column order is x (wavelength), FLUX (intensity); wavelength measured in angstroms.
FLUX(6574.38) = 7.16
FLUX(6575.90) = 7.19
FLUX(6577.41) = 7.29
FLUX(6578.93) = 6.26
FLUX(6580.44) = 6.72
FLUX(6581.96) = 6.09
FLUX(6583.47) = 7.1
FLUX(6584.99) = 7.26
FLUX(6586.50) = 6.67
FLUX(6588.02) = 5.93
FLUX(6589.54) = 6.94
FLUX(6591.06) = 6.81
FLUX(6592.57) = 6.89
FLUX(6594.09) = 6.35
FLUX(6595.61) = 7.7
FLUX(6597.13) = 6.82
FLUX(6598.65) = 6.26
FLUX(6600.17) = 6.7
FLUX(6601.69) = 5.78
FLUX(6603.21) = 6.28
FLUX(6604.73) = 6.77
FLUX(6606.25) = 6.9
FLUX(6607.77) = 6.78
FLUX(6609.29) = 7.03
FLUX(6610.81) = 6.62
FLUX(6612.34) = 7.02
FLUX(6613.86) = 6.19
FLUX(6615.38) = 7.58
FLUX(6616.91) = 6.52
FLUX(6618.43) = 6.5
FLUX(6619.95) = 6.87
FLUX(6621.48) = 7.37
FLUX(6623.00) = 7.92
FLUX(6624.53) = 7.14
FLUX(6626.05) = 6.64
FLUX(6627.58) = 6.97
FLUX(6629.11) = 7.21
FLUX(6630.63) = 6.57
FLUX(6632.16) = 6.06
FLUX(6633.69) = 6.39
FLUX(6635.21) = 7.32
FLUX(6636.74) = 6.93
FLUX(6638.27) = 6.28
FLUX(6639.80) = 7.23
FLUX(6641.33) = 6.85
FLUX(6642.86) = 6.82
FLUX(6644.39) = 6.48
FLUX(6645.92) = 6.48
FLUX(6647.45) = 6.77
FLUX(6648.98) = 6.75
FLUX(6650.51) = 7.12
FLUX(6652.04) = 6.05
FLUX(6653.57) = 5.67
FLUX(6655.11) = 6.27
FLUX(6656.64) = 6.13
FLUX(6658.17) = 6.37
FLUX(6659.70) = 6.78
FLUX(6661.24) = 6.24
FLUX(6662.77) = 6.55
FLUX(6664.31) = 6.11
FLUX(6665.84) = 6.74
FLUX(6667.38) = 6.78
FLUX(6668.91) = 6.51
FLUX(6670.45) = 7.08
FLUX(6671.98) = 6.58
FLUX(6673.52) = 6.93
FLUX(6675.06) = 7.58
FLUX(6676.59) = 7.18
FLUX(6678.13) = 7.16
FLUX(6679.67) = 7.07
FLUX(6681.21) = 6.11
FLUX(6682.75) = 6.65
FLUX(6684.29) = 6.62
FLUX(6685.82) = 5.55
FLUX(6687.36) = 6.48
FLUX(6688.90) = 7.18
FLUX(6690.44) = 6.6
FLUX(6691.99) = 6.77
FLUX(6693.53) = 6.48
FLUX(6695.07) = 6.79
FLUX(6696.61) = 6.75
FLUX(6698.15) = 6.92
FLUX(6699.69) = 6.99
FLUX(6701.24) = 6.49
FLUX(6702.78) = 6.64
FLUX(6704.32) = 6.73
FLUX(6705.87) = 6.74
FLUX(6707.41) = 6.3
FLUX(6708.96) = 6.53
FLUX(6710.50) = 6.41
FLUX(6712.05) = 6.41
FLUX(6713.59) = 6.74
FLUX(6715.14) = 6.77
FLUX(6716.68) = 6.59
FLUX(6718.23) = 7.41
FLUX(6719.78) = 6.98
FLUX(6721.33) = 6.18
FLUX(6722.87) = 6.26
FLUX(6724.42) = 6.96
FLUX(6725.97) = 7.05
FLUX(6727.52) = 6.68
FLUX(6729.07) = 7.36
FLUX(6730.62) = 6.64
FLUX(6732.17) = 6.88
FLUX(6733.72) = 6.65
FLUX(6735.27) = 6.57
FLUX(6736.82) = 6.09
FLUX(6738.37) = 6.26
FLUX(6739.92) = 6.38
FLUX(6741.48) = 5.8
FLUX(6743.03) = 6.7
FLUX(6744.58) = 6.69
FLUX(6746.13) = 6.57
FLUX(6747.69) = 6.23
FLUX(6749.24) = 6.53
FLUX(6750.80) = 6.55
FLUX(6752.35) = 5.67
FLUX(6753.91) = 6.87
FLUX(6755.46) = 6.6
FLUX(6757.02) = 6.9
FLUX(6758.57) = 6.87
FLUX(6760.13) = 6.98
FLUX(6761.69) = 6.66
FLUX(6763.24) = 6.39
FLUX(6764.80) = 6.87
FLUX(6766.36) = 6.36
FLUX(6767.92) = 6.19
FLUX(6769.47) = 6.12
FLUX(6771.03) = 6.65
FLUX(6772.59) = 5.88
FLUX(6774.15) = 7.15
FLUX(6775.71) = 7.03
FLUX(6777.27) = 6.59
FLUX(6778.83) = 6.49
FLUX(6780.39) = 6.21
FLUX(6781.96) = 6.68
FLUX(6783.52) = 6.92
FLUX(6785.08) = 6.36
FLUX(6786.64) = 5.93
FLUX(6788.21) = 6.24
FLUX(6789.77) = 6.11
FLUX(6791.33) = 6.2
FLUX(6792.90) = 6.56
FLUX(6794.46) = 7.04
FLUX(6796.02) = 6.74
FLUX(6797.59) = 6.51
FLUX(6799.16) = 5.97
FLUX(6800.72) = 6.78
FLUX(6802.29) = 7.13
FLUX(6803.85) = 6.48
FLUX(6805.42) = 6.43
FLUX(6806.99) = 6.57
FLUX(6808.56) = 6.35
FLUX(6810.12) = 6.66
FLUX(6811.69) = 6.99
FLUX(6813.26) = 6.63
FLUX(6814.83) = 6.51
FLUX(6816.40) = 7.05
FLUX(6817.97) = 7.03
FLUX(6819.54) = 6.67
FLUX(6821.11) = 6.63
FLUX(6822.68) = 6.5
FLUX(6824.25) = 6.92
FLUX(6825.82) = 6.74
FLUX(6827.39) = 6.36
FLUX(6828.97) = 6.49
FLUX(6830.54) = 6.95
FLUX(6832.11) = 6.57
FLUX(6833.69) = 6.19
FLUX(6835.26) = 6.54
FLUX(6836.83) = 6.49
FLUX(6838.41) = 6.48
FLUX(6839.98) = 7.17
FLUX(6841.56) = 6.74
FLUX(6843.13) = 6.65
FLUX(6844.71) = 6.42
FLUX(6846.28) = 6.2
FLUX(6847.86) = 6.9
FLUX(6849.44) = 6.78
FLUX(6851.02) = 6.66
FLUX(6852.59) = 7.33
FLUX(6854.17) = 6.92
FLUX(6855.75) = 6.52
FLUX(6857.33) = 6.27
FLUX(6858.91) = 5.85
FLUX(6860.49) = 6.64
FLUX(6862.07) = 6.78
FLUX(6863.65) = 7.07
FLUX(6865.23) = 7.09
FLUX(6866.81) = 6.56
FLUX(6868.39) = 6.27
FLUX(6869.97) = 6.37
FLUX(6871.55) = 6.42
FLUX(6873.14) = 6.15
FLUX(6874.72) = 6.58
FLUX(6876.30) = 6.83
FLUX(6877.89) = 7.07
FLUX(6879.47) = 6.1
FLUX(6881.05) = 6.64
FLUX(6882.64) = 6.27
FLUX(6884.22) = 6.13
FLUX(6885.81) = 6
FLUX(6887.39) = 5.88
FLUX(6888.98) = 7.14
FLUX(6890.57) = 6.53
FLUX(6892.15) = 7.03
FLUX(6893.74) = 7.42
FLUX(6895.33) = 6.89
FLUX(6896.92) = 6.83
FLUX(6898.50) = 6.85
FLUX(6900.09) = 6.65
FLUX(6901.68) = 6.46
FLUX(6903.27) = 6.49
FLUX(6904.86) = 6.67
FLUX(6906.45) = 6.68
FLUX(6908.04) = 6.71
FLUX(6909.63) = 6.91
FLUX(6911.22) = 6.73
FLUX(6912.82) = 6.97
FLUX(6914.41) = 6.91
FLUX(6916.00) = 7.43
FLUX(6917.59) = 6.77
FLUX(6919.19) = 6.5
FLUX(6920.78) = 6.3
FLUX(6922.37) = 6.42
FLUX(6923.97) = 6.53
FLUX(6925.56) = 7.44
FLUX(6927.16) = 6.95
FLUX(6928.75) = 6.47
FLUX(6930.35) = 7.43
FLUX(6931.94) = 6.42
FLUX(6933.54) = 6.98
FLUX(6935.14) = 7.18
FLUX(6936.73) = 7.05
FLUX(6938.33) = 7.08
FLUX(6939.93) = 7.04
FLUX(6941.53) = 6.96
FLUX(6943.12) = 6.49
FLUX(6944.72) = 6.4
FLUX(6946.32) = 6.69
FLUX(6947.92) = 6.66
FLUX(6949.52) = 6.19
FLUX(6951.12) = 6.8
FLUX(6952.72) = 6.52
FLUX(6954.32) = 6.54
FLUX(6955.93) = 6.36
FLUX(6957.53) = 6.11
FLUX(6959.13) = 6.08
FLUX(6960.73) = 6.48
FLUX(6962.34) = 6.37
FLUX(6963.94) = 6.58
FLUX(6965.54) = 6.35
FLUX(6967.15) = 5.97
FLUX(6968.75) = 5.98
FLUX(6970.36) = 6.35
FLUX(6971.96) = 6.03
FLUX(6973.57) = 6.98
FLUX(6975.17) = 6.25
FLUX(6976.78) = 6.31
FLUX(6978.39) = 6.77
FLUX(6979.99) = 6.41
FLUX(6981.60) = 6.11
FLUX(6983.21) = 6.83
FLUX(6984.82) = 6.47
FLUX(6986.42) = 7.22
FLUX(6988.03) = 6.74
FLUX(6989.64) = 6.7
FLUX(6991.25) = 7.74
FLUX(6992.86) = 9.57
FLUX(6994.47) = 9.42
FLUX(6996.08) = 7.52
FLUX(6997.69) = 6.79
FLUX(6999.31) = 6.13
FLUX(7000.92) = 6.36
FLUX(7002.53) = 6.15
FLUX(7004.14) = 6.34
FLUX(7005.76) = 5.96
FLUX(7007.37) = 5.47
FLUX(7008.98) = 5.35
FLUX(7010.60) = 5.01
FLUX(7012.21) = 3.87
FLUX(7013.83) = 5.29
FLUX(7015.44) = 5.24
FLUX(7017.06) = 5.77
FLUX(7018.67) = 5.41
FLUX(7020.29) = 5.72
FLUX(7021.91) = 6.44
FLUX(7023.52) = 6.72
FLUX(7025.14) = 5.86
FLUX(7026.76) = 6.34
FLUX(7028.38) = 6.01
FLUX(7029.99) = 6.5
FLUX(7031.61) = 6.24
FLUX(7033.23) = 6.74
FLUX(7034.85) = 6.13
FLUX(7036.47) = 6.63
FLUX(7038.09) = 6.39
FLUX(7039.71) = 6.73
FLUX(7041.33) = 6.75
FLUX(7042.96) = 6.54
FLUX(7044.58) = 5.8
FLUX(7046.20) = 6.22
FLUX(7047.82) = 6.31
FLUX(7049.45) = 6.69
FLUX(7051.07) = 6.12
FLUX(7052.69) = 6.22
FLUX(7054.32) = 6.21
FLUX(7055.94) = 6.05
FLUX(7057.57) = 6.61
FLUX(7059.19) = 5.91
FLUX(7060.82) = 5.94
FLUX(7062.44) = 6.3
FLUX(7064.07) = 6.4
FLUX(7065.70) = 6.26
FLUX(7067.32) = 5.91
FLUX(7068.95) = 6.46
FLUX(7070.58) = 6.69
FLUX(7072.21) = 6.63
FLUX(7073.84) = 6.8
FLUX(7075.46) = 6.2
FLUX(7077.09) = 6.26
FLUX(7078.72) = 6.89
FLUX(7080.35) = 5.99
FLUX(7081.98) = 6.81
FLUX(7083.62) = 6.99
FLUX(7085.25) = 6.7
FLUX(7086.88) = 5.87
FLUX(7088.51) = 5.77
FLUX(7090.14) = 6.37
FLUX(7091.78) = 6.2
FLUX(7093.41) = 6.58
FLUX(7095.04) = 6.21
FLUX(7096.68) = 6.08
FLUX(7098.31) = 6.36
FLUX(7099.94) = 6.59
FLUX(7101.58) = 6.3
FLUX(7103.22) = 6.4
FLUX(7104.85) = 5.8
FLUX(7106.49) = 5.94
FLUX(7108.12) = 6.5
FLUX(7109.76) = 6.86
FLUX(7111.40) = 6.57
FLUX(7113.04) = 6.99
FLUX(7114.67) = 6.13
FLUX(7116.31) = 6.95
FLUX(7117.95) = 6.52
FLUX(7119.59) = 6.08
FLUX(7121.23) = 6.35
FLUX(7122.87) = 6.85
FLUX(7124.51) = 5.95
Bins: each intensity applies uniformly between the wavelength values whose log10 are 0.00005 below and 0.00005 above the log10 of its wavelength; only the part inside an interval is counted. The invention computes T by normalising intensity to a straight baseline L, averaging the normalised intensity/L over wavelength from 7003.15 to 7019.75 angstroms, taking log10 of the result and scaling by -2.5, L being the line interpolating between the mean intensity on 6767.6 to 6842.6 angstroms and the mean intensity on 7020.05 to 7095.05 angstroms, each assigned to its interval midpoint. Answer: 0.186 mag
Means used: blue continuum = 6.58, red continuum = 6.35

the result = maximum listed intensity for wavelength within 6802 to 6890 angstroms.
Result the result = 7.33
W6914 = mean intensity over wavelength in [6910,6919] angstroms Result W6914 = 6.92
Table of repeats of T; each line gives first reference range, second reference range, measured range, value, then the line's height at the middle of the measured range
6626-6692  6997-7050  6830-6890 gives -0.04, 6.32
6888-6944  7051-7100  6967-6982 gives 0.05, 6.65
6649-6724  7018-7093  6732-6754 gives 0.03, 6.58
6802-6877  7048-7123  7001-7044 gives 0.08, 6.44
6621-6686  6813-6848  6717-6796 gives 0.02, 6.67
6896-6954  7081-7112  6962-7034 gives 0.04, 6.59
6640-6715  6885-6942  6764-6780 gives 0.03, 6.7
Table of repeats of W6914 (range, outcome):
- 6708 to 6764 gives 6.6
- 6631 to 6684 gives 6.65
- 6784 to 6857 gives 6.61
